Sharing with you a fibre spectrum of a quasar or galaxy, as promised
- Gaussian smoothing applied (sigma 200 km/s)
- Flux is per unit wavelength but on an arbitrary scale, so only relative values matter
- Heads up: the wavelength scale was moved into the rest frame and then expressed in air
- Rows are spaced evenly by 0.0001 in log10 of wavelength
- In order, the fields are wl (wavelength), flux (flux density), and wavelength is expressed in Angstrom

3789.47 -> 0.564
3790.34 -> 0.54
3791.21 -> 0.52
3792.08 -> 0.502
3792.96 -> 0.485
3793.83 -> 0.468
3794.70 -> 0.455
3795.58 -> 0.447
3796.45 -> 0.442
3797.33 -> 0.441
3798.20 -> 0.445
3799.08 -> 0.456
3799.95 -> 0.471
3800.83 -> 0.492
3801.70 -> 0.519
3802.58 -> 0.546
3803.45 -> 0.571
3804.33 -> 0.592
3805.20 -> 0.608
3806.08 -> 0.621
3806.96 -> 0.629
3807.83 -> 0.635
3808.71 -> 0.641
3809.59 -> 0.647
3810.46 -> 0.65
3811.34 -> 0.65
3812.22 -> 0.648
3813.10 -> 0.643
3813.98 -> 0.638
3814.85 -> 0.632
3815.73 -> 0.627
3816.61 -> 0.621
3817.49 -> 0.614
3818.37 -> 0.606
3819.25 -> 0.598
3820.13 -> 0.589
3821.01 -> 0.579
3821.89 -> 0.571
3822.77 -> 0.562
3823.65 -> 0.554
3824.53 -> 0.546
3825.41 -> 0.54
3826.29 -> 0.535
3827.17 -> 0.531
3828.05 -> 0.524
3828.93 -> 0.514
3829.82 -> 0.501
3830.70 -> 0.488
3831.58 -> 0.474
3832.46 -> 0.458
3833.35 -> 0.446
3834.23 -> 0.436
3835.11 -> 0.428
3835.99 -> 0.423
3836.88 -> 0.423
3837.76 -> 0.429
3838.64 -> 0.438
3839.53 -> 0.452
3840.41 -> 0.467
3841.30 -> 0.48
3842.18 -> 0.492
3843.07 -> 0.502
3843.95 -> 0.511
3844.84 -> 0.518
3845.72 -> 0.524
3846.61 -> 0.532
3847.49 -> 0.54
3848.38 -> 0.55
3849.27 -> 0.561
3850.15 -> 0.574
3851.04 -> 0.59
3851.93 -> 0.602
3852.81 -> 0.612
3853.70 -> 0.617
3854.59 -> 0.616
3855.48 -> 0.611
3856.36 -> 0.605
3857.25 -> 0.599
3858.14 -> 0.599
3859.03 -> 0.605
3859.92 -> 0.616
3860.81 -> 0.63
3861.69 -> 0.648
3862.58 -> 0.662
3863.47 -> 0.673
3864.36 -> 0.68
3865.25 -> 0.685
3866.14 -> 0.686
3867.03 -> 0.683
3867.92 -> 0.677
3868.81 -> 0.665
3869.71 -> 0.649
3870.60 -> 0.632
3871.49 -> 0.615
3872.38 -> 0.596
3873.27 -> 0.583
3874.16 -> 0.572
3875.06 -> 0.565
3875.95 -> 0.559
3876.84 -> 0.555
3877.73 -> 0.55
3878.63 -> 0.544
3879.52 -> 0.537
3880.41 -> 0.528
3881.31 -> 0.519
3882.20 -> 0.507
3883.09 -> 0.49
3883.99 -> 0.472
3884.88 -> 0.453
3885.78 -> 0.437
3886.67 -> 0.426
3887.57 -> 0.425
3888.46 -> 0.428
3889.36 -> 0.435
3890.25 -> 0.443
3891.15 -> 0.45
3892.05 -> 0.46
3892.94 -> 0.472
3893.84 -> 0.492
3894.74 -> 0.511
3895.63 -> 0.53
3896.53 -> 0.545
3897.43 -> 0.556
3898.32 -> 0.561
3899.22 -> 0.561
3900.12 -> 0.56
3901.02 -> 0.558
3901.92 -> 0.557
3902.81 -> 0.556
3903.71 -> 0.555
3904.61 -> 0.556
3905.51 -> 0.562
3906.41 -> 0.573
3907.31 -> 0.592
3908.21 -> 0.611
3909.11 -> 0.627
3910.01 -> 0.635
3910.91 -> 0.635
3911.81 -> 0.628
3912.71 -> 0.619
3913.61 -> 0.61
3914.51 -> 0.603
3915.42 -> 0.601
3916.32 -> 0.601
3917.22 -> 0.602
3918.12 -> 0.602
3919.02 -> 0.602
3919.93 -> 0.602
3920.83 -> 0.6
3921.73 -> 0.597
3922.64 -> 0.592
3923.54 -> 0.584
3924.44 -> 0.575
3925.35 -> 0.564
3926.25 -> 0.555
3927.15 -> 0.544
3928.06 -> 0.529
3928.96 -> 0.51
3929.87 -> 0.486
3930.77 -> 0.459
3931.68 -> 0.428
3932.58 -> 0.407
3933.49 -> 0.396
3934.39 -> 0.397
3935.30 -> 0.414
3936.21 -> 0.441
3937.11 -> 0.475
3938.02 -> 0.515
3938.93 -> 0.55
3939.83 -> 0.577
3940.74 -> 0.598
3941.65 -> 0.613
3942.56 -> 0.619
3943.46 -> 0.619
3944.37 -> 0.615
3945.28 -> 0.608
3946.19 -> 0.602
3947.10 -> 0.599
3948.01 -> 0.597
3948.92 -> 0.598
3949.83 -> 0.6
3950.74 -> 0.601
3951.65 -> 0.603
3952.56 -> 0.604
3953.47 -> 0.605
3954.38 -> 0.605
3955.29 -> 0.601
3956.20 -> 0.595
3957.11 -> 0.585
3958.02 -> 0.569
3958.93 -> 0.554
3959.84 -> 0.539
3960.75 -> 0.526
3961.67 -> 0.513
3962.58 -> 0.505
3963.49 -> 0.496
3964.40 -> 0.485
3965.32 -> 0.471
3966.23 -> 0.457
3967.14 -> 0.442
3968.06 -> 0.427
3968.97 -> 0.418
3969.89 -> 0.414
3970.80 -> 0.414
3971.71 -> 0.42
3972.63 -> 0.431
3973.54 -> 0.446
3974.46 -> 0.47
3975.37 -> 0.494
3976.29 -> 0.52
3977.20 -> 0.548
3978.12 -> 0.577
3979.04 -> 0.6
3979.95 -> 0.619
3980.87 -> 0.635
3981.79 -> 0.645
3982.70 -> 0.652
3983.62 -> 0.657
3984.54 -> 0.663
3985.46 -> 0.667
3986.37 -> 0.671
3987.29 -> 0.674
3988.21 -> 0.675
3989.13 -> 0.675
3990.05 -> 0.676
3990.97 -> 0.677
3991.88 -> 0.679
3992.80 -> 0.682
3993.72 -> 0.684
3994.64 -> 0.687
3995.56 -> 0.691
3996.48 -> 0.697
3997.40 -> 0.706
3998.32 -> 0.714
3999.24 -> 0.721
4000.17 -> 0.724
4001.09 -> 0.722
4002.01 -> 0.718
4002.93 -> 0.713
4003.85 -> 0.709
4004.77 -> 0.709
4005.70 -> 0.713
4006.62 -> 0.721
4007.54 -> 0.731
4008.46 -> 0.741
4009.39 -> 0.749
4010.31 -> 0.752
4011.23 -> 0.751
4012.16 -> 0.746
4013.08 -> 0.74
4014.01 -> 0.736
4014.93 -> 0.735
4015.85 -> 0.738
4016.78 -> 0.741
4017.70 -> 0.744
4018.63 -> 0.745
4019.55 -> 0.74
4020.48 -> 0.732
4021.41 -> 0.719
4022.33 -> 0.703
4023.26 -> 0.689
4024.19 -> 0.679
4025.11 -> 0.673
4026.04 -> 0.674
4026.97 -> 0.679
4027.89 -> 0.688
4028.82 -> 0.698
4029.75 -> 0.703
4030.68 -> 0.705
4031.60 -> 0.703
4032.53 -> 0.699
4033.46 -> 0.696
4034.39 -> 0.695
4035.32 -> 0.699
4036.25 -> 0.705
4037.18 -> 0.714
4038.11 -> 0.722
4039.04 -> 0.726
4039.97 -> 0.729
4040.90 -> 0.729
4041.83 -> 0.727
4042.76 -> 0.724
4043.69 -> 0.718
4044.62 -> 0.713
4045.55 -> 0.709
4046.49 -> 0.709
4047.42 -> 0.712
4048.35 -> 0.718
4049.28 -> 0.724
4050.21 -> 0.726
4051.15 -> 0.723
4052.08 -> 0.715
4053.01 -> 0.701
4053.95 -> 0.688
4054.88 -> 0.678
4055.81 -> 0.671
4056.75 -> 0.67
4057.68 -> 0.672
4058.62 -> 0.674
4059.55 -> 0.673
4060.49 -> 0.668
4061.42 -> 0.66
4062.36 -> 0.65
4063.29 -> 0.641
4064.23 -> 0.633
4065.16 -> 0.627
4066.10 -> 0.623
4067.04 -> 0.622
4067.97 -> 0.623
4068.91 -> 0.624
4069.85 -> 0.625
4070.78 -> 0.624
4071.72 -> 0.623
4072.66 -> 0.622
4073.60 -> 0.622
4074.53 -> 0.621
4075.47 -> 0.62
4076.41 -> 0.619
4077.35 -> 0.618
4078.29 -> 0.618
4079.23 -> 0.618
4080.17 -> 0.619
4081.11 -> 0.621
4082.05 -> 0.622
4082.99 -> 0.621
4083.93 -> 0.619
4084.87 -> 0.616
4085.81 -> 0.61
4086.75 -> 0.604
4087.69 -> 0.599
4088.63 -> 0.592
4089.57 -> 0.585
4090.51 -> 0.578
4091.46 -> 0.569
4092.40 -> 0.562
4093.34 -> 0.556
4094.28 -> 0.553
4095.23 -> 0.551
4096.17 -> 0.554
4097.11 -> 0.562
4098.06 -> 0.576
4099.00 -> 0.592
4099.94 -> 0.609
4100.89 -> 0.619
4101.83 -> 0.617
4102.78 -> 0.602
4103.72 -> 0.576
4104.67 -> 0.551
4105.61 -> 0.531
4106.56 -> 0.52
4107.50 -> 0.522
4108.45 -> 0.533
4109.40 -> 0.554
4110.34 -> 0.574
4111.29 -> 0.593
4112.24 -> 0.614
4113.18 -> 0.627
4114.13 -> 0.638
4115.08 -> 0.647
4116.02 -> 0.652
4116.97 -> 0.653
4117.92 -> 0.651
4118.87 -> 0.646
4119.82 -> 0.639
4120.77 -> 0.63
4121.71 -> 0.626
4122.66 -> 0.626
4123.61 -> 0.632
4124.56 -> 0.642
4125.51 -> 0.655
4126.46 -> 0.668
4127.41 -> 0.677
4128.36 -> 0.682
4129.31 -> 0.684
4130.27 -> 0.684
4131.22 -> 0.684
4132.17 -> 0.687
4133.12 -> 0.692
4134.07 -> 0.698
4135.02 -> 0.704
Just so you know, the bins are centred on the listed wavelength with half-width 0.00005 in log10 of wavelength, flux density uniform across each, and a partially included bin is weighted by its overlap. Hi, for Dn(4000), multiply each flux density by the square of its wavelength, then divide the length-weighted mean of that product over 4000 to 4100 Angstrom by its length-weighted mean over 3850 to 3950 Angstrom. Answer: 1.28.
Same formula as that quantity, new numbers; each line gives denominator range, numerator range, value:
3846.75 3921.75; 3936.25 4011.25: 1.11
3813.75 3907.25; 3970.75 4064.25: 1.35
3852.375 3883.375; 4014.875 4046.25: 1.28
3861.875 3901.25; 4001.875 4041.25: 1.40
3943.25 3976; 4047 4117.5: 1.24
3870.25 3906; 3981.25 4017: 1.43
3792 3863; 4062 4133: 1.28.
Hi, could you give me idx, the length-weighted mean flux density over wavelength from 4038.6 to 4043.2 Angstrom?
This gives 0.727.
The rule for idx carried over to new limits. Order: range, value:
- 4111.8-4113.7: 0.622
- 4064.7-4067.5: 0.622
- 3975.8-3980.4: 0.572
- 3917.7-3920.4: 0.601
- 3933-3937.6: 0.425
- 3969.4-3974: 0.425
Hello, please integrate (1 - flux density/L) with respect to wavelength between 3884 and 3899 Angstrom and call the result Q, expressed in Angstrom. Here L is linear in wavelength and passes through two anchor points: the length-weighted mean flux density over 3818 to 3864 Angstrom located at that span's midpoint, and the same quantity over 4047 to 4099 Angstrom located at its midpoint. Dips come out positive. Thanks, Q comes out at 2.24 Angstrom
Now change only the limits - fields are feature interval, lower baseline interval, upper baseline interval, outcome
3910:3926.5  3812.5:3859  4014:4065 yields 0.2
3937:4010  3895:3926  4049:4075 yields 1.6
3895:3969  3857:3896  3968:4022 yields 5.9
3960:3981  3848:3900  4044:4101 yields 3.8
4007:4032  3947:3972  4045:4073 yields -4.4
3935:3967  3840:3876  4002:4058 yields 4.9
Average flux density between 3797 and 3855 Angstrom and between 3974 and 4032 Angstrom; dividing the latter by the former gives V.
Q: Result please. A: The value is 1.3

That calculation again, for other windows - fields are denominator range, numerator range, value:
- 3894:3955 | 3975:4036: 1.22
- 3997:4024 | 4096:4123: 0.82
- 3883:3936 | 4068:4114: 1.11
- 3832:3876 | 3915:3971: 0.95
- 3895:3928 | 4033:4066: 1.19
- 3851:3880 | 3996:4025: 1.18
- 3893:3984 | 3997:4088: 1.25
